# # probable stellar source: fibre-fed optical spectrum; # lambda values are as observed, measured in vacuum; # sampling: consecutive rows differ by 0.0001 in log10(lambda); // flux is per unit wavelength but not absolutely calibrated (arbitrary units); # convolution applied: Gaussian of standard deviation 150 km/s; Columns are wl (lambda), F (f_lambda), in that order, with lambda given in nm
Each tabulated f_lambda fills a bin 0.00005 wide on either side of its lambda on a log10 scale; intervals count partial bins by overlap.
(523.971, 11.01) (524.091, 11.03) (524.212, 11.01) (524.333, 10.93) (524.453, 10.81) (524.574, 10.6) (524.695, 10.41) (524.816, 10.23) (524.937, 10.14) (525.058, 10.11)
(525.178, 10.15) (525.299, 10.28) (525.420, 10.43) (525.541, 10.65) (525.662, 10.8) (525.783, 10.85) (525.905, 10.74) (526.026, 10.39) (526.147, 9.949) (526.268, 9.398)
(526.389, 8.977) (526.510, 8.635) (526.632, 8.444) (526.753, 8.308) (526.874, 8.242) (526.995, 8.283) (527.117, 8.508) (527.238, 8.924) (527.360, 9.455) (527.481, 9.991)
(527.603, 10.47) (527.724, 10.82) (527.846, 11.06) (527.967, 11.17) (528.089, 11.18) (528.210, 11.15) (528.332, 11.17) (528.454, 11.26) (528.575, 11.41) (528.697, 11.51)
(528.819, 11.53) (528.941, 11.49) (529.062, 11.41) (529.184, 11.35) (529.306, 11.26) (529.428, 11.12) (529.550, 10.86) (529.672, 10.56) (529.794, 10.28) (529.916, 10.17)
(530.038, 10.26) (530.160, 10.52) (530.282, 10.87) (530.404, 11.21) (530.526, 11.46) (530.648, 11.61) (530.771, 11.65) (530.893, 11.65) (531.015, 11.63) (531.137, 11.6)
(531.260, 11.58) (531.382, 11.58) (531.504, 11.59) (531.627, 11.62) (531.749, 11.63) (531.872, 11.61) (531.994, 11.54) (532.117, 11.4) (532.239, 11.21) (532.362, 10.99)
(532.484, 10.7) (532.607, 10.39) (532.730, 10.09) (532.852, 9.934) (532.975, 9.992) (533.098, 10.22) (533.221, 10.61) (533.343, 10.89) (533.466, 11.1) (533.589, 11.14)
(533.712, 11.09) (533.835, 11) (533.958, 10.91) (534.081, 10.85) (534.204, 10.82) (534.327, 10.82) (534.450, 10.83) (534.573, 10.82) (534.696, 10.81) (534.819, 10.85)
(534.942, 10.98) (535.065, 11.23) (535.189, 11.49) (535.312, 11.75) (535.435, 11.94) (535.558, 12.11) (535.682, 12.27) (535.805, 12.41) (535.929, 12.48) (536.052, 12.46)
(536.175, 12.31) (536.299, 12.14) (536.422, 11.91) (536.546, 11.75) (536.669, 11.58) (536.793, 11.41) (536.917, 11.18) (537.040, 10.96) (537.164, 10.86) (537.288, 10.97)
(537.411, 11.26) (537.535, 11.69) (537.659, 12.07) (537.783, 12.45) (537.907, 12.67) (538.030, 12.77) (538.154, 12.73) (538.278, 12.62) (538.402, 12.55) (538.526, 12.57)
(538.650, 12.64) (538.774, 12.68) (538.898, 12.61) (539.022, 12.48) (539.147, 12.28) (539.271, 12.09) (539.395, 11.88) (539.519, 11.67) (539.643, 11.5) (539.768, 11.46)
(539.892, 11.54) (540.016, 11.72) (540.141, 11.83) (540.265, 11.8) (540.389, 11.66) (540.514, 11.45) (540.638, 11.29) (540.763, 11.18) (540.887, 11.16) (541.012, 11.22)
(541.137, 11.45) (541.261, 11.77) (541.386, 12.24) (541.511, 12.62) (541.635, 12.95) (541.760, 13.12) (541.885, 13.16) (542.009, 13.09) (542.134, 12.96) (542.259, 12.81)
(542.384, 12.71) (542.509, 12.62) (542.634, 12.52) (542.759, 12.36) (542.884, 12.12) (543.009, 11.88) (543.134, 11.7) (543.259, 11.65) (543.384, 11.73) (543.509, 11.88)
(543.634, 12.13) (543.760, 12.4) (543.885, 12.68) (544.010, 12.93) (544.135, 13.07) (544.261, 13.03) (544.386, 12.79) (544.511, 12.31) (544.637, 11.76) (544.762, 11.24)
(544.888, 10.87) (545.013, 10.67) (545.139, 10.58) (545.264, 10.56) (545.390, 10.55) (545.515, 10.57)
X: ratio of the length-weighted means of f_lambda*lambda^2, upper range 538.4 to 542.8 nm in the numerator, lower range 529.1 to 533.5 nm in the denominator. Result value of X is 1.14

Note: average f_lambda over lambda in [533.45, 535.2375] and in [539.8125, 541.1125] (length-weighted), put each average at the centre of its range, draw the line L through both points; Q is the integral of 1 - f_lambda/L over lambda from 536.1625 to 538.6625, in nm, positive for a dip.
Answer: -0.16 nm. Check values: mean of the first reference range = 11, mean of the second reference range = 11.5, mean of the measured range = 11.9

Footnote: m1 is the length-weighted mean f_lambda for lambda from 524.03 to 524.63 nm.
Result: 10.9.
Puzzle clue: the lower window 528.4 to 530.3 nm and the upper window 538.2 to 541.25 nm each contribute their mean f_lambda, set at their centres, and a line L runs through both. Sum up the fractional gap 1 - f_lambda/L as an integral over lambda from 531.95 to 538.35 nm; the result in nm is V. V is 0.07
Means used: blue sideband 11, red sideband 11.9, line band 11.4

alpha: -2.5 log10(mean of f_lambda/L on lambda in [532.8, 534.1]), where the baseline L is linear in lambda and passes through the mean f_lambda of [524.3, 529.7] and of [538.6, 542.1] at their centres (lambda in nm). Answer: 0.05 mag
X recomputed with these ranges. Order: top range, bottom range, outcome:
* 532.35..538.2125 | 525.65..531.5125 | 1.10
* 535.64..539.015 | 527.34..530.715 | 1.14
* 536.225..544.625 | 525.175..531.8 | 1.19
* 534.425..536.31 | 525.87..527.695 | 1.30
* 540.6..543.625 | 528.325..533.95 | 1.15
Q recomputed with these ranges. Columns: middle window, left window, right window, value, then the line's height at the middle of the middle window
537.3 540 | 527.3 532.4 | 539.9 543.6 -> -0.08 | 11.8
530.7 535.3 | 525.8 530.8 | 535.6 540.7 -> 0.04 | 11.2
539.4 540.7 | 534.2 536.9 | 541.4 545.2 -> 0.04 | 12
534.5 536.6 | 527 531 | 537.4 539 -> 0.04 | 12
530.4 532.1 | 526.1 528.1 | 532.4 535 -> -0.22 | 10.3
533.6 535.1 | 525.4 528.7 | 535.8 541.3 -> 0.04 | 11.2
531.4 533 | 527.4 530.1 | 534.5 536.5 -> 0.05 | 11.4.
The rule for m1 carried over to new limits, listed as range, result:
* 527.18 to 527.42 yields 9.17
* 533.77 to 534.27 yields 10.9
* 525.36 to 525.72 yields 10.6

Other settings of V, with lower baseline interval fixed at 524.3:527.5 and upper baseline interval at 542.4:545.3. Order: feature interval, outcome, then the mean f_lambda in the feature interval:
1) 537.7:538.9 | -0.14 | 12.6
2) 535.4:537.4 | -0.13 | 11.8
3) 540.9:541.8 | -0.03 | 12.1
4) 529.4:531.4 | -0.14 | 11.1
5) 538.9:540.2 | -0.05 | 11.9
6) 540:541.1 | 0.01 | 11.5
